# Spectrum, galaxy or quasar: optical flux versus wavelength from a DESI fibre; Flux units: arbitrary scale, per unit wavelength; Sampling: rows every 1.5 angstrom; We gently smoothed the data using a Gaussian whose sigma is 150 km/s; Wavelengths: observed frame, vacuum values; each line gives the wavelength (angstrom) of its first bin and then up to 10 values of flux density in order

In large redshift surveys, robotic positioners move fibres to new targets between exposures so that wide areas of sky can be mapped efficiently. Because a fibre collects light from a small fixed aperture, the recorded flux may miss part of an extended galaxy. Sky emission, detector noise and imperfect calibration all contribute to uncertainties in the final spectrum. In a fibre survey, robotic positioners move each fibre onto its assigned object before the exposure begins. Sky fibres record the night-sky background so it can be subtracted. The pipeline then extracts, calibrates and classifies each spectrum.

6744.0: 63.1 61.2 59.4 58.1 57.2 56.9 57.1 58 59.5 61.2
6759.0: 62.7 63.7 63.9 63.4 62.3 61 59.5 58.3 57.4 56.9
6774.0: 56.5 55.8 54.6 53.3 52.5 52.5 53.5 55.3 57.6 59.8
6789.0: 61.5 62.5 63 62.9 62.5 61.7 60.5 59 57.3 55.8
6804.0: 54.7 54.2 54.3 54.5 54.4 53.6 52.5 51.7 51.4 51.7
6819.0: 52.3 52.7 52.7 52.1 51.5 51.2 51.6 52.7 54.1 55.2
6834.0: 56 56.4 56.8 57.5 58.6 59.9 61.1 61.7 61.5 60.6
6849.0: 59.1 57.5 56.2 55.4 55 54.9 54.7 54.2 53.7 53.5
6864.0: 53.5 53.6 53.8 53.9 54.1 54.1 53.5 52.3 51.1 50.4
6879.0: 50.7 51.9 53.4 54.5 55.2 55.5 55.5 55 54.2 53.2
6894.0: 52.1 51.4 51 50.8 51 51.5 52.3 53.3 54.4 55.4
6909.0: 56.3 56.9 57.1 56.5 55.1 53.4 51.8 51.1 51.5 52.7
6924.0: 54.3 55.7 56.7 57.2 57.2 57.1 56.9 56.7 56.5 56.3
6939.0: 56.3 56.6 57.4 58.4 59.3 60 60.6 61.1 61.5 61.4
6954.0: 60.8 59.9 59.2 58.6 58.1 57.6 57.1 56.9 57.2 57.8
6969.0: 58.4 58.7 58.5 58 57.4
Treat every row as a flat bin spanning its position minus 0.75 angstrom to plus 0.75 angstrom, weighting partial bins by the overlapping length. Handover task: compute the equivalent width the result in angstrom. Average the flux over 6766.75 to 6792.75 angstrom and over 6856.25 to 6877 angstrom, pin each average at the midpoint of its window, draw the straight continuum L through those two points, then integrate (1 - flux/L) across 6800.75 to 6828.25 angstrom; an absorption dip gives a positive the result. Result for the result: 1.29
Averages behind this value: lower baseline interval 57.2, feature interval 53.1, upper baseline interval 53.6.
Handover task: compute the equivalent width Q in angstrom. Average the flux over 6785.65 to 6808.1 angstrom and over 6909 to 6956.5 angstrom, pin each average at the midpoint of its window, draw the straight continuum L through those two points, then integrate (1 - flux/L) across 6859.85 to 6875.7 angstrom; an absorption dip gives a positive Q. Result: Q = 1.2 angstrom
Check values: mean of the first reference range 59.1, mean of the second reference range 56.9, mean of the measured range 53.5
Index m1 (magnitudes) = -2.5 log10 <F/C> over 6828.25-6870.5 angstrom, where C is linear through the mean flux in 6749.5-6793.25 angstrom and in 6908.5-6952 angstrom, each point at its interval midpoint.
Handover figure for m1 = 0.03 mag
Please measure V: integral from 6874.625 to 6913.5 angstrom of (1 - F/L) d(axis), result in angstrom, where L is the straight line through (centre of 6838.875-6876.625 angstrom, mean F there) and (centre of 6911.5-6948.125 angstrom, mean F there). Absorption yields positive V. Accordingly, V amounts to 1.8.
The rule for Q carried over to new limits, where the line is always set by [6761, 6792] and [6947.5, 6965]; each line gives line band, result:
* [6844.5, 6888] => 2.99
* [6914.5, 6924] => 1.04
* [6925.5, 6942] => 0.70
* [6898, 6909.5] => 1.15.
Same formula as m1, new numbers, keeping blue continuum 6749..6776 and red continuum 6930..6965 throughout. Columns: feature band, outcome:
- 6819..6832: 0.132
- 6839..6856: 0.006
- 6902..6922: 0.086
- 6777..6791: 0.059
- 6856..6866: 0.095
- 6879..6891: 0.089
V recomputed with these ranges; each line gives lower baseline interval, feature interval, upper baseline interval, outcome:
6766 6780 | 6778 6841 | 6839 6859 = 1.91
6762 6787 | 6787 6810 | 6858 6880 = -1.09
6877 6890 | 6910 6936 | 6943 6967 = 0.70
